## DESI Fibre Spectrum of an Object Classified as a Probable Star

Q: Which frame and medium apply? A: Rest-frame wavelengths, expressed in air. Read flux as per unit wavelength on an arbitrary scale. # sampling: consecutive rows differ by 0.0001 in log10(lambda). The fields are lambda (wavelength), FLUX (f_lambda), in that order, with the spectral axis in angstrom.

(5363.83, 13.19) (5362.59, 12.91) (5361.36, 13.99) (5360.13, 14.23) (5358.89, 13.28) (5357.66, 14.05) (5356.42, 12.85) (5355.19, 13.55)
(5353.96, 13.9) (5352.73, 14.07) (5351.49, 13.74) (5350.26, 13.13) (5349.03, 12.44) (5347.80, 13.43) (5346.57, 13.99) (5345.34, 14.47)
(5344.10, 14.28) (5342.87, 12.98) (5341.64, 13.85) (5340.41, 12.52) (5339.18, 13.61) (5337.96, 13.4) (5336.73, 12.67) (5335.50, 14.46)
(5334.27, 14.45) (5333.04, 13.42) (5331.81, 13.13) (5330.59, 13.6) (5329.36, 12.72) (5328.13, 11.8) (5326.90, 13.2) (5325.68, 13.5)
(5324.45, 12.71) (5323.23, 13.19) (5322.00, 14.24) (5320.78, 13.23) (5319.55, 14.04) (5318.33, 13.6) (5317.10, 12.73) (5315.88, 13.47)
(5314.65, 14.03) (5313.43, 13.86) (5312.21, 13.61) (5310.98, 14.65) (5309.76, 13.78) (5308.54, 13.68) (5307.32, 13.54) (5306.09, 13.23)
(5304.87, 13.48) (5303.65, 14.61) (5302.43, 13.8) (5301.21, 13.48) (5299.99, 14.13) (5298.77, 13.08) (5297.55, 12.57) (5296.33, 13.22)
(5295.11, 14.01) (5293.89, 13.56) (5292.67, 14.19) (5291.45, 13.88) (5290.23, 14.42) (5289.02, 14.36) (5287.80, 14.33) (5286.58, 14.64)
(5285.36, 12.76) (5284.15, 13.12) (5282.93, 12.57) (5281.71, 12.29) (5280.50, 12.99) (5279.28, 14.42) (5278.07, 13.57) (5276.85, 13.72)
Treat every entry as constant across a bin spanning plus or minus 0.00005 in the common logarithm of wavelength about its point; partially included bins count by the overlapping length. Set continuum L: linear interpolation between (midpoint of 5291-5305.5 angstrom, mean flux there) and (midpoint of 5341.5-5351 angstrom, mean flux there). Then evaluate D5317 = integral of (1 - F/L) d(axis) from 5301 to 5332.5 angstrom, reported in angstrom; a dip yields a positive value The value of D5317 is 0.3 angstrom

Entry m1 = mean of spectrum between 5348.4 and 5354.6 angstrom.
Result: 13.5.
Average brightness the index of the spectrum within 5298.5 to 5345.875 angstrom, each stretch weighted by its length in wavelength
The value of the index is 13.5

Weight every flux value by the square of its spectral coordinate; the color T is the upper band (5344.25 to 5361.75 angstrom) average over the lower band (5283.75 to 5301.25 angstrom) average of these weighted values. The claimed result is 1.0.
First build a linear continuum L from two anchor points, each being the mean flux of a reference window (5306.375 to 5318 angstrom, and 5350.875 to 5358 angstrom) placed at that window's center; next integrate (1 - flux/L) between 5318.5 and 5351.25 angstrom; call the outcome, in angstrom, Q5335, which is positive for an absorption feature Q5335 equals 0.6 angstrom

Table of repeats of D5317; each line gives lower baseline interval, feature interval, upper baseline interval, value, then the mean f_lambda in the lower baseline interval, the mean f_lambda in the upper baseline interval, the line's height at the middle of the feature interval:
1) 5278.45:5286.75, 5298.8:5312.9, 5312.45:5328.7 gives -0.51 angstrom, 13.2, 13.4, 13.3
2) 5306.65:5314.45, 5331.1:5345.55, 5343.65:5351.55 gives 0.10 angstrom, 13.9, 13.6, 13.7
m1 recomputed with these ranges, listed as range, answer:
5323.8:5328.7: 12.8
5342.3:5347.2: 13.9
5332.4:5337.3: 13.7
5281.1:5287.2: 13.1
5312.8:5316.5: 13.8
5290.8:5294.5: 13.9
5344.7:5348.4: 13.9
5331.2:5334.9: 13.7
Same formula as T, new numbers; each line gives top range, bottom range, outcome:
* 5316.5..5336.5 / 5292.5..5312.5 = 0.99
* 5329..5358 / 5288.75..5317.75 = 1.00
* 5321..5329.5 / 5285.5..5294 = 0.94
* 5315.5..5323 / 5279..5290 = 1.02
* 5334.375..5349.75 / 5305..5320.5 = 1.00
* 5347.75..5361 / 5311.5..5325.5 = 1.01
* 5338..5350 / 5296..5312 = 1.00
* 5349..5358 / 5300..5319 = 1.00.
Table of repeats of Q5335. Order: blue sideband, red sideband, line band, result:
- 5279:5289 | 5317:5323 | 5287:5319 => -0.6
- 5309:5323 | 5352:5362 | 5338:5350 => 0.2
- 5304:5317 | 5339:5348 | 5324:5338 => 0.4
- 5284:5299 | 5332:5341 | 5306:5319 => 0.0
